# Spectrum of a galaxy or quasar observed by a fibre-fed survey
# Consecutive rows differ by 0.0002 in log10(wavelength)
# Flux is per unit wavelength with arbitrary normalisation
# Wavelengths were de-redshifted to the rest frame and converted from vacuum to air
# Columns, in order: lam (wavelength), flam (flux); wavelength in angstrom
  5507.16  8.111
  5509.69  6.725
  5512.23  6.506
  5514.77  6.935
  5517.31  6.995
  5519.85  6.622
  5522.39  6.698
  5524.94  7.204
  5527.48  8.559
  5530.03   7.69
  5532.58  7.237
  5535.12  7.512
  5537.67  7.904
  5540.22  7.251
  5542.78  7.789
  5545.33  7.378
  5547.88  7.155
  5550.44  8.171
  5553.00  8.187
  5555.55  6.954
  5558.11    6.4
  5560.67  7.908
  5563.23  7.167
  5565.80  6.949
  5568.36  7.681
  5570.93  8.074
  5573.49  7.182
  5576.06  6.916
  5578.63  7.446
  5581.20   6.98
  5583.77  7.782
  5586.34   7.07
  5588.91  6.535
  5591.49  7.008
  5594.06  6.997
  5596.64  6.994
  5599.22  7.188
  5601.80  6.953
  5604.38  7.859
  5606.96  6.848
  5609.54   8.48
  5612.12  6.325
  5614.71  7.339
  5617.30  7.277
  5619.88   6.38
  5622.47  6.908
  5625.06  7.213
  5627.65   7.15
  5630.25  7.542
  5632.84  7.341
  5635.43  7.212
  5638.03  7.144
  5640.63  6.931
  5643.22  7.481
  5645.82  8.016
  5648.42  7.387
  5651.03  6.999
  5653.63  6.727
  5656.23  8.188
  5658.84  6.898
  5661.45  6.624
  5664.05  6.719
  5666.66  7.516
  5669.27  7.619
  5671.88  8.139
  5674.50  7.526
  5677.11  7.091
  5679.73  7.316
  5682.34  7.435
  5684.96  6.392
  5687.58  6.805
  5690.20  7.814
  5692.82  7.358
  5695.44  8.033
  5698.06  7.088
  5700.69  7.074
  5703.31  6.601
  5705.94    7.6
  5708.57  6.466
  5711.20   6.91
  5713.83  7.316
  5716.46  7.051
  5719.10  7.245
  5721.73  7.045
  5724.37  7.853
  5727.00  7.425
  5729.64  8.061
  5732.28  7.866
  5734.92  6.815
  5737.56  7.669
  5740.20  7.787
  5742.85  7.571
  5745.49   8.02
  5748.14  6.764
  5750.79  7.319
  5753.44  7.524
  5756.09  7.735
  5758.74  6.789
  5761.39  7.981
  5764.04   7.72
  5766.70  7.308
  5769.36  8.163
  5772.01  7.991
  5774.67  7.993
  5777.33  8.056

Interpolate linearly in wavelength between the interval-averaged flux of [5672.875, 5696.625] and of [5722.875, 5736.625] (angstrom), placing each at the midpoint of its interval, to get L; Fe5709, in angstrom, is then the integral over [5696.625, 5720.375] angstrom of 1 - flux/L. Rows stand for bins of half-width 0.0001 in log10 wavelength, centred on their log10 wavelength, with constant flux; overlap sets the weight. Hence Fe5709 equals 1.3 angstrom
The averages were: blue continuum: 7.31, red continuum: 7.6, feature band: 7.04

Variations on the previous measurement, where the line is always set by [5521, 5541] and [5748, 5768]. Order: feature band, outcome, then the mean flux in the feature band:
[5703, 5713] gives 0.68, 6.94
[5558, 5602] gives 1.68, 7.2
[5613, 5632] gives 0.95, 7.1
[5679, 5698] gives 0.41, 7.3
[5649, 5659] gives 0.29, 7.25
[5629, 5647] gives 0.23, 7.38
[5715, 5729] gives 0.16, 7.36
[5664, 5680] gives -0.04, 7.48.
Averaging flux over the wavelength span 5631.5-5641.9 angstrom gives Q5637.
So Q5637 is 7.16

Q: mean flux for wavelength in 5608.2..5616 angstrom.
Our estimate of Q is 7.38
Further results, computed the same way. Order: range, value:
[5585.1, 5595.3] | 6.9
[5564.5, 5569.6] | 7.31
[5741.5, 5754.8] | 7.44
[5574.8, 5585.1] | 7.28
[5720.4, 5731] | 7.6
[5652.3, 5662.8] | 7.11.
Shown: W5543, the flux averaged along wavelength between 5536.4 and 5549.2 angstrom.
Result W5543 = 7.49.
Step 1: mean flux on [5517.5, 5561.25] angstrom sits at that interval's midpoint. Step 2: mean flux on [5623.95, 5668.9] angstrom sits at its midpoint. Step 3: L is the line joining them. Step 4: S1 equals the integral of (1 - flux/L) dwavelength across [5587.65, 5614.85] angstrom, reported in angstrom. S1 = 0.72 angstrom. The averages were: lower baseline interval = 7.43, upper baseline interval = 7.25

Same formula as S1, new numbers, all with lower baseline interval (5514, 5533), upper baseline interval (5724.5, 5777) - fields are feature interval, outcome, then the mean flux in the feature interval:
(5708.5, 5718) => 0.7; 7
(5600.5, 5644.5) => 1.3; 7.2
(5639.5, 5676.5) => 0.7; 7.34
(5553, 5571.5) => -0.1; 7.34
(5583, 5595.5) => 0.5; 7.05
